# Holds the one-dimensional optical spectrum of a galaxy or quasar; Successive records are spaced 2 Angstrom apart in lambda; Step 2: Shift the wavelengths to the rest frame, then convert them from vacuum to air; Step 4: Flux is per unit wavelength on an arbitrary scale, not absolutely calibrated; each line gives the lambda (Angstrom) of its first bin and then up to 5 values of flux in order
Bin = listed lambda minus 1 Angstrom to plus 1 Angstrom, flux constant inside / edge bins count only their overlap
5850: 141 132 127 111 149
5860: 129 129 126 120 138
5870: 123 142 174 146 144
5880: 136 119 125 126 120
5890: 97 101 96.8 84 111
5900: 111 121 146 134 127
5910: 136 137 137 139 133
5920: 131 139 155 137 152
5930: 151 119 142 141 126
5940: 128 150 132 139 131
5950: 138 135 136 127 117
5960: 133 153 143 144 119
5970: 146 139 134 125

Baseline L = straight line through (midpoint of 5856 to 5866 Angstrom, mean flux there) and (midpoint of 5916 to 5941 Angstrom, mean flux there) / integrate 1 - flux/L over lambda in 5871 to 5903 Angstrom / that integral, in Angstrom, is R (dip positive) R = 2.5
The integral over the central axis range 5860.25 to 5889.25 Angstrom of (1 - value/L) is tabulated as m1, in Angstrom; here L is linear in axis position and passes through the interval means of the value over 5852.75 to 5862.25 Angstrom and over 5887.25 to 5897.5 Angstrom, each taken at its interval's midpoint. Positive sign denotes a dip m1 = -4.7 Angstrom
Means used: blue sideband 129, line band 133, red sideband 99.8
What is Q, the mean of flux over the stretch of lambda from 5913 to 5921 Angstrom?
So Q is 135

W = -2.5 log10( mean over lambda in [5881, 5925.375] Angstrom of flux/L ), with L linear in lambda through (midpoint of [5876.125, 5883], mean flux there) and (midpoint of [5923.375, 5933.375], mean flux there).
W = 0.120 mag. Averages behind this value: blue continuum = 135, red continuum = 142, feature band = 124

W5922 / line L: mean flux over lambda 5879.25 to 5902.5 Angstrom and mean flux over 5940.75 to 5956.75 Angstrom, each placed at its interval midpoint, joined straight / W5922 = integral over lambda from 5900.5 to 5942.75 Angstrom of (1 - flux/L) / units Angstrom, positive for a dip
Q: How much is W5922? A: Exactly -4.1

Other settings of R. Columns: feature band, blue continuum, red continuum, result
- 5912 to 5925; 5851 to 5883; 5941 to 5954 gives -0.25 Angstrom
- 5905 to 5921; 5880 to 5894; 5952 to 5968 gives -1.60 Angstrom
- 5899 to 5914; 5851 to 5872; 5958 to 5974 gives 0.24 Angstrom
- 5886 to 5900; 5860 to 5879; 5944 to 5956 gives 3.35 Angstrom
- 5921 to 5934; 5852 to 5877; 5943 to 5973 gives -0.68 Angstrom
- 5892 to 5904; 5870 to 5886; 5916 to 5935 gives 2.70 Angstrom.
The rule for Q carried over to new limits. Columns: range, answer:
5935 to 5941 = 132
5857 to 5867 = 131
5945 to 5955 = 136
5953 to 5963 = 133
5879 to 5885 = 127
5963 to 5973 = 138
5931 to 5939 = 132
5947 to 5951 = 134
